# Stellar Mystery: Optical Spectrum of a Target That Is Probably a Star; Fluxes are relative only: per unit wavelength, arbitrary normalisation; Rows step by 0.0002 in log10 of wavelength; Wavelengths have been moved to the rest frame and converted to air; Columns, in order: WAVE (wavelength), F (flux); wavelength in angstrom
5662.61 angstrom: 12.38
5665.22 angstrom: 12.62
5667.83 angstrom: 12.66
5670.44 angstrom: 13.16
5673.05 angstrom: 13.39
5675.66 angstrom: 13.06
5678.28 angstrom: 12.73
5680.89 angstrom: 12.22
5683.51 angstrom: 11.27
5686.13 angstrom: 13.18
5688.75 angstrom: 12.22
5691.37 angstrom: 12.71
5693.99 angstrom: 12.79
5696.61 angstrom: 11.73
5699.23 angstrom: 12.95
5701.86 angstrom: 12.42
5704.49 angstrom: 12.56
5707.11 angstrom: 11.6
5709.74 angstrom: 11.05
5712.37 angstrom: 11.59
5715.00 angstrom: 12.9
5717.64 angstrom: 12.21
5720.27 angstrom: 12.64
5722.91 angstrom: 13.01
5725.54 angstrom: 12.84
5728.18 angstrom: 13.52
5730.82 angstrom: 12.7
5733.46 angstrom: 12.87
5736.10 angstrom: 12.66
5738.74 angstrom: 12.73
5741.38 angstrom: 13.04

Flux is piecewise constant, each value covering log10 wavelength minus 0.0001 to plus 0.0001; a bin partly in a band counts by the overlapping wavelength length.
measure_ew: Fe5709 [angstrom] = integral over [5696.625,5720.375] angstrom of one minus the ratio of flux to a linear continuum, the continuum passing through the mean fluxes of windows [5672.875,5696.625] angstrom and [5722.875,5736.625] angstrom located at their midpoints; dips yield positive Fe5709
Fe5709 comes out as 1.09 angstrom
